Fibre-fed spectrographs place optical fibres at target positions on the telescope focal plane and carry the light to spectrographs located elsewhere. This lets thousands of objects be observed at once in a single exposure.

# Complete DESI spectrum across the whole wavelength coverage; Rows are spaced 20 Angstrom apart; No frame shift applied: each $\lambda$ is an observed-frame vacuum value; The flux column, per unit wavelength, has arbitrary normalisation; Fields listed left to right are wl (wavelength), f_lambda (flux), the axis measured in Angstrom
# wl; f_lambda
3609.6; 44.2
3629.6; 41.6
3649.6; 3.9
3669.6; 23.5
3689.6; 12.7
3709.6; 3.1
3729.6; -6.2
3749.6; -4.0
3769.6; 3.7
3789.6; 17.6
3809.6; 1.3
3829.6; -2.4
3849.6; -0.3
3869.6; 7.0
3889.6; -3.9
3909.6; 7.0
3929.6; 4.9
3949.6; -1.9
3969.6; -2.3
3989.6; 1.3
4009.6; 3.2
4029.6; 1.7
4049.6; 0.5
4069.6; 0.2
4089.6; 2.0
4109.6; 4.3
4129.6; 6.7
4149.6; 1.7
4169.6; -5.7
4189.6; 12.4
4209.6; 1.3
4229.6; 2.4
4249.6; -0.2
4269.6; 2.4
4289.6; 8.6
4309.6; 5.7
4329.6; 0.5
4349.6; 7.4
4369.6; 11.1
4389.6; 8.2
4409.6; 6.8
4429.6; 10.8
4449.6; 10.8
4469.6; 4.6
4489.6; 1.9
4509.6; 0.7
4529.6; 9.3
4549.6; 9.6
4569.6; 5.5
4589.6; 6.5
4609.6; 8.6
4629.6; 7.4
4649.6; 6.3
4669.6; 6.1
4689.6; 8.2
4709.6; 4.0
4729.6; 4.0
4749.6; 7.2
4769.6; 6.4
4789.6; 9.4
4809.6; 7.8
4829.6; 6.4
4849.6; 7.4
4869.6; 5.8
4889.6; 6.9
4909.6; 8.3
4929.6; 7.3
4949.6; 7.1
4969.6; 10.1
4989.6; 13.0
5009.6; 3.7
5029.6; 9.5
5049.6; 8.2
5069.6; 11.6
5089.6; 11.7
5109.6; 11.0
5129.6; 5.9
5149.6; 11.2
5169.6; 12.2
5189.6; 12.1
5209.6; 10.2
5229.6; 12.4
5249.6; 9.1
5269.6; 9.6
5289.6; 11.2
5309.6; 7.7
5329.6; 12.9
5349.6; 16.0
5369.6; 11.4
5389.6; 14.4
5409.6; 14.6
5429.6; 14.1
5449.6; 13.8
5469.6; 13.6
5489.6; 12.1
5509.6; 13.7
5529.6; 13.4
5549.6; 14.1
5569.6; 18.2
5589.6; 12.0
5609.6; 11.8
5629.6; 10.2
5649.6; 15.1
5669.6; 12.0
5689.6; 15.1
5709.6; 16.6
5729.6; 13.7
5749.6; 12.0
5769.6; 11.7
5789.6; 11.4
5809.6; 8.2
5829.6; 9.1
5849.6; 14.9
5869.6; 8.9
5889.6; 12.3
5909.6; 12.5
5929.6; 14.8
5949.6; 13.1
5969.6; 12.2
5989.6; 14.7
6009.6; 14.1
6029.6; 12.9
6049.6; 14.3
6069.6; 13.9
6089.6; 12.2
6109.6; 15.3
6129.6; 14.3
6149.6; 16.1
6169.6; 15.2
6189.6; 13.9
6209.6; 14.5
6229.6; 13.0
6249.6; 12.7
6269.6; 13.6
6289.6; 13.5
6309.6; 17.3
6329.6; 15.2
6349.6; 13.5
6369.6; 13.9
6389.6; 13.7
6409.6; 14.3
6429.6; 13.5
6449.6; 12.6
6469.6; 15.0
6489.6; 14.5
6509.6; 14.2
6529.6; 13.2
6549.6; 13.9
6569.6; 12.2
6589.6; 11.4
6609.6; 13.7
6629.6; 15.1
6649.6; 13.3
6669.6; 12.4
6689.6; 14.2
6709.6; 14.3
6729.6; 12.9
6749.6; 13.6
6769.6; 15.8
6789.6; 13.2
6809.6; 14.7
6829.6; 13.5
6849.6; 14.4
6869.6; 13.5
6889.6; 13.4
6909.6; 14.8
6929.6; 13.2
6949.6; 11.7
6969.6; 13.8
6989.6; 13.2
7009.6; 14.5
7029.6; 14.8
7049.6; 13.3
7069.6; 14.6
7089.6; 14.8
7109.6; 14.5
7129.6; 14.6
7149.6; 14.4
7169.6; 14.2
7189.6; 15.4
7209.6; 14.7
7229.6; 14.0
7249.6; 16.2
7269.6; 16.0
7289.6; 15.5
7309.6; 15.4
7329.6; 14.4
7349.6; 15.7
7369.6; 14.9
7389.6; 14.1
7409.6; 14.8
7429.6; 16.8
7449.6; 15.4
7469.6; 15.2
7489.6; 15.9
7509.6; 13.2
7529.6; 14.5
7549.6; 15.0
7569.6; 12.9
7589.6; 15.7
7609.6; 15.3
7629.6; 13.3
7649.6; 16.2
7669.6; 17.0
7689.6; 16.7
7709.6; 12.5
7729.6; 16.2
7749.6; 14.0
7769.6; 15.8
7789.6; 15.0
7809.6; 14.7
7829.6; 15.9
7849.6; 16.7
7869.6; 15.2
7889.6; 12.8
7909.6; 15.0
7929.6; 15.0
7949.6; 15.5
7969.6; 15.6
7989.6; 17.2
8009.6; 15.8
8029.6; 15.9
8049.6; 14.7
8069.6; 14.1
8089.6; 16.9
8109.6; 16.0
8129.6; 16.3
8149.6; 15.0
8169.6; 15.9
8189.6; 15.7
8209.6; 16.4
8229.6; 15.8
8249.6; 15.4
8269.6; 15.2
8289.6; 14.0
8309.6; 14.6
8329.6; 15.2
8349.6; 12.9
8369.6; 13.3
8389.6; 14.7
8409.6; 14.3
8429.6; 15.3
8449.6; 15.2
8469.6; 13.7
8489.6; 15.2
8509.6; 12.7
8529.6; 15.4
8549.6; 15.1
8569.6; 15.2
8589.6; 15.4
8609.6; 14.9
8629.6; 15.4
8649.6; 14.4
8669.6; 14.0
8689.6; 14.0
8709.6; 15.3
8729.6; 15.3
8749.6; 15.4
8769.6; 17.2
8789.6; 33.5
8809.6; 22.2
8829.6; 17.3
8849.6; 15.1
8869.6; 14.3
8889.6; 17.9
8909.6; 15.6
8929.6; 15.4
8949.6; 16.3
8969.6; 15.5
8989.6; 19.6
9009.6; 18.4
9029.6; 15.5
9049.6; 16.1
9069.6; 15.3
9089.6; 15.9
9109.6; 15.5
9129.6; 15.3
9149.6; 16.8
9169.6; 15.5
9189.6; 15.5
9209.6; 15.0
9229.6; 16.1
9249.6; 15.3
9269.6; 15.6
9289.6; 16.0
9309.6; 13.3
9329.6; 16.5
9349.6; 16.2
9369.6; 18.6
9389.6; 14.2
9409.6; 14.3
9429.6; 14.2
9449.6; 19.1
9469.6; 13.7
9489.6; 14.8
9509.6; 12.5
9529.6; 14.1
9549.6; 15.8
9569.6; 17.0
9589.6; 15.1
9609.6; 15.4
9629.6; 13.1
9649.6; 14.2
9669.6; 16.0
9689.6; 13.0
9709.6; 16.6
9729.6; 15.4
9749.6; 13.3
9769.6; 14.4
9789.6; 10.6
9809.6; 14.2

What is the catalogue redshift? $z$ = 0.339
